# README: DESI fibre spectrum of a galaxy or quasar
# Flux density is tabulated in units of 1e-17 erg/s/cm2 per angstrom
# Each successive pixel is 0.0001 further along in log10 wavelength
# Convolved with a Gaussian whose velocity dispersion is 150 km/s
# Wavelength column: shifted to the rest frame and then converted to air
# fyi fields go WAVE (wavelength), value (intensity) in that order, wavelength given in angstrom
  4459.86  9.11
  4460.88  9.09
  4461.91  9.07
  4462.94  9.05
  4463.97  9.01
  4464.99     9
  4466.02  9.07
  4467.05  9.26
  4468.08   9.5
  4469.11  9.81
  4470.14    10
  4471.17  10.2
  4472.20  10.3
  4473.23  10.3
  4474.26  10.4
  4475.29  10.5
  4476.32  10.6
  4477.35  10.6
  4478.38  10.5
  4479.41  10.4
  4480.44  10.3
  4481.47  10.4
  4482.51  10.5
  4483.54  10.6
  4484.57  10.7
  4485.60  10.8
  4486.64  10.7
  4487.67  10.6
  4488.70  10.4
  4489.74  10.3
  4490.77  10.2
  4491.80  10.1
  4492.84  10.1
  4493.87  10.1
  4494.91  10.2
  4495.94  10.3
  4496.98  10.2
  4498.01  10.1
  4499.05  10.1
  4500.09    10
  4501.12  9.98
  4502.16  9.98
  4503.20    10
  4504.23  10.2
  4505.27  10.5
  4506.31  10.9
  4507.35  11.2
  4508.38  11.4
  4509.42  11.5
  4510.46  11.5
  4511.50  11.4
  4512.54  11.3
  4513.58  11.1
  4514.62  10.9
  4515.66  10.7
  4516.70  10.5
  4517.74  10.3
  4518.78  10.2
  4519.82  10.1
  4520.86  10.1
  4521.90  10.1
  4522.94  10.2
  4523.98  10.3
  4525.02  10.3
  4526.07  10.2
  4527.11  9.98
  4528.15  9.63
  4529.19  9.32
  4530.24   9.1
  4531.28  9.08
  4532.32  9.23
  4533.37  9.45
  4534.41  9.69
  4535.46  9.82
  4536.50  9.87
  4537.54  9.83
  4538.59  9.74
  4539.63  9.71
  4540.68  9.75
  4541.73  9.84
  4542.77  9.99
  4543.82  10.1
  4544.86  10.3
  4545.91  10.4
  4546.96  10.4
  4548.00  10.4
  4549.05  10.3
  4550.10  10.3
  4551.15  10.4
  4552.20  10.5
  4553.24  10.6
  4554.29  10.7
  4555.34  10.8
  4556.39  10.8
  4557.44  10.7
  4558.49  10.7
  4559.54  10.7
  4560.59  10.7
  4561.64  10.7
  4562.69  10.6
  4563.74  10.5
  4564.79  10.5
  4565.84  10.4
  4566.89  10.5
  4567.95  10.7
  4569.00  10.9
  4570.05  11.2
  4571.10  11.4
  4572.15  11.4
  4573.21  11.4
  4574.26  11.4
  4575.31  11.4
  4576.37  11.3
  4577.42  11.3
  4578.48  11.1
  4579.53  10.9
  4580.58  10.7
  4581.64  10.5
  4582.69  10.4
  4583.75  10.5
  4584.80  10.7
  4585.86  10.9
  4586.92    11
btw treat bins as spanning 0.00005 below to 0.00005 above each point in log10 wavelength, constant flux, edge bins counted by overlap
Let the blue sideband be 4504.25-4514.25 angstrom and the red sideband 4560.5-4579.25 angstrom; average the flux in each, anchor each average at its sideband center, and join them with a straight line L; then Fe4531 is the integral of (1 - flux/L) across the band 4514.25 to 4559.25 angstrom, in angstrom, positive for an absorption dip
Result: 3.82 angstrom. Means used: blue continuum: 11.1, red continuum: 11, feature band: 10.1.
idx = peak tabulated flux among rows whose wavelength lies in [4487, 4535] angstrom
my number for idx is 11.5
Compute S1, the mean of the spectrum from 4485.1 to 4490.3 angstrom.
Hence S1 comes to 10.6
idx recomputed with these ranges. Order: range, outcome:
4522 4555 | 10.7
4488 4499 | 10.4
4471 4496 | 10.8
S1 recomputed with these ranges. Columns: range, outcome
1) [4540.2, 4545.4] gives 10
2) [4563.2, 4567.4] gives 10.5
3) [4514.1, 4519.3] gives 10.5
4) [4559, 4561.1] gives 10.7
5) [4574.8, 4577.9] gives 11.3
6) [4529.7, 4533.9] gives 9.21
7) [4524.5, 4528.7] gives 10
